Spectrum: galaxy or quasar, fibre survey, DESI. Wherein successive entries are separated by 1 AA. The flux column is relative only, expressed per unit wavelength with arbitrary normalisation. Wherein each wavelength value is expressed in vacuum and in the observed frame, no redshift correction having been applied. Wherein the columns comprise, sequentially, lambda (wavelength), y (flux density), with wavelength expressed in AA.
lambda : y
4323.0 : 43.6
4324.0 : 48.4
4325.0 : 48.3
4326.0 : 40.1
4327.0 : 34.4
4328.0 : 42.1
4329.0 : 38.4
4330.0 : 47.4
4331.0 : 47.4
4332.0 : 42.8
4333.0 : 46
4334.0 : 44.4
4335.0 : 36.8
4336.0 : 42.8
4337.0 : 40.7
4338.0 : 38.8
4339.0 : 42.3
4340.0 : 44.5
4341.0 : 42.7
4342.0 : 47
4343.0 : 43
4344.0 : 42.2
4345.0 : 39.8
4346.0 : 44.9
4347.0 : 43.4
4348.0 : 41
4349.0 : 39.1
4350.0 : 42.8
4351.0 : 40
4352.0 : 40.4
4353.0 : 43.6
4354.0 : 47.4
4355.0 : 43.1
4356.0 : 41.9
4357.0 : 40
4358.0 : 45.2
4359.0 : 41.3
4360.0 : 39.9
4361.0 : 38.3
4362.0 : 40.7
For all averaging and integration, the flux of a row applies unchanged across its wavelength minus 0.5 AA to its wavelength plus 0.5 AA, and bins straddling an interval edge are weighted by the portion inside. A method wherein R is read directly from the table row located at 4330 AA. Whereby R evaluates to 47.4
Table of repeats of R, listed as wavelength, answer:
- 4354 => 47.4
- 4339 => 42.3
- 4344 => 42.2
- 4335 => 36.8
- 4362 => 40.7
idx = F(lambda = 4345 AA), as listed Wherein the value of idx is 39.8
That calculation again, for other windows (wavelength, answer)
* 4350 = 42.8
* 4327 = 34.4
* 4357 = 40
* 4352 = 40.4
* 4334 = 44.4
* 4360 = 39.9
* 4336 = 42.8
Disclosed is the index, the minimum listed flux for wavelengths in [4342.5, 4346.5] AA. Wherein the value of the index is 39.8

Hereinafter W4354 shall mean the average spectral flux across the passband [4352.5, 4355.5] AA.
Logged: 44.7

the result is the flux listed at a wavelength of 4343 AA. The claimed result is 43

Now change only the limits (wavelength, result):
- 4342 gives 47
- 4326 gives 40.1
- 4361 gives 38.3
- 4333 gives 46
